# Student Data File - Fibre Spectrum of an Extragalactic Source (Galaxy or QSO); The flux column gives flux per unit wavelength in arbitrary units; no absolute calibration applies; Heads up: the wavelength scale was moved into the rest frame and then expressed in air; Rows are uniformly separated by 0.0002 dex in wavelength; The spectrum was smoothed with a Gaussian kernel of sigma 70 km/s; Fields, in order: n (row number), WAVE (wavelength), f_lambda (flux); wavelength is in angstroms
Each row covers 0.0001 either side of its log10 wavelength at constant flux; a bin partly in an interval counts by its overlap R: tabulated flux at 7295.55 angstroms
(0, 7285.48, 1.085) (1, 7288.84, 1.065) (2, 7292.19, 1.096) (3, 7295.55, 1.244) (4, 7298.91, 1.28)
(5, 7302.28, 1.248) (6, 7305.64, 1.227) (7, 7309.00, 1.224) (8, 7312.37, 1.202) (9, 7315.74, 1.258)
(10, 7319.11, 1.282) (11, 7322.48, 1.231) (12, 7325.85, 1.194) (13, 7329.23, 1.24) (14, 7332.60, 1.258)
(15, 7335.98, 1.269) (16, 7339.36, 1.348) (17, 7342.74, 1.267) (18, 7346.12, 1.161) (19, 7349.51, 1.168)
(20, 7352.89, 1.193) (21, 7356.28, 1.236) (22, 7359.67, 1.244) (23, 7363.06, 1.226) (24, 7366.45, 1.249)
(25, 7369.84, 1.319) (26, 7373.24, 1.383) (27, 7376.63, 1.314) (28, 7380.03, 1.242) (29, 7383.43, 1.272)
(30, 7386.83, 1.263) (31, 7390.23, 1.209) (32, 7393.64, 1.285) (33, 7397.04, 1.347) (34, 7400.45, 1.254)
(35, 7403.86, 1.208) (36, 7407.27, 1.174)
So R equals 1.244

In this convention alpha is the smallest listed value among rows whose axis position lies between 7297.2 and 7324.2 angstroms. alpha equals 1.202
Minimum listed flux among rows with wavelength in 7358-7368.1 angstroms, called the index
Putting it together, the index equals 1.226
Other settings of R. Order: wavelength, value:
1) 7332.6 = 1.258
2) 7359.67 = 1.244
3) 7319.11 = 1.282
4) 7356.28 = 1.236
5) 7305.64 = 1.227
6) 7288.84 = 1.065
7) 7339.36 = 1.348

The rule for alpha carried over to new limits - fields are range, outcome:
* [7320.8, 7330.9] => 1.194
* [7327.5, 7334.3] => 1.24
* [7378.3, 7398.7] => 1.209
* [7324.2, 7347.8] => 1.161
